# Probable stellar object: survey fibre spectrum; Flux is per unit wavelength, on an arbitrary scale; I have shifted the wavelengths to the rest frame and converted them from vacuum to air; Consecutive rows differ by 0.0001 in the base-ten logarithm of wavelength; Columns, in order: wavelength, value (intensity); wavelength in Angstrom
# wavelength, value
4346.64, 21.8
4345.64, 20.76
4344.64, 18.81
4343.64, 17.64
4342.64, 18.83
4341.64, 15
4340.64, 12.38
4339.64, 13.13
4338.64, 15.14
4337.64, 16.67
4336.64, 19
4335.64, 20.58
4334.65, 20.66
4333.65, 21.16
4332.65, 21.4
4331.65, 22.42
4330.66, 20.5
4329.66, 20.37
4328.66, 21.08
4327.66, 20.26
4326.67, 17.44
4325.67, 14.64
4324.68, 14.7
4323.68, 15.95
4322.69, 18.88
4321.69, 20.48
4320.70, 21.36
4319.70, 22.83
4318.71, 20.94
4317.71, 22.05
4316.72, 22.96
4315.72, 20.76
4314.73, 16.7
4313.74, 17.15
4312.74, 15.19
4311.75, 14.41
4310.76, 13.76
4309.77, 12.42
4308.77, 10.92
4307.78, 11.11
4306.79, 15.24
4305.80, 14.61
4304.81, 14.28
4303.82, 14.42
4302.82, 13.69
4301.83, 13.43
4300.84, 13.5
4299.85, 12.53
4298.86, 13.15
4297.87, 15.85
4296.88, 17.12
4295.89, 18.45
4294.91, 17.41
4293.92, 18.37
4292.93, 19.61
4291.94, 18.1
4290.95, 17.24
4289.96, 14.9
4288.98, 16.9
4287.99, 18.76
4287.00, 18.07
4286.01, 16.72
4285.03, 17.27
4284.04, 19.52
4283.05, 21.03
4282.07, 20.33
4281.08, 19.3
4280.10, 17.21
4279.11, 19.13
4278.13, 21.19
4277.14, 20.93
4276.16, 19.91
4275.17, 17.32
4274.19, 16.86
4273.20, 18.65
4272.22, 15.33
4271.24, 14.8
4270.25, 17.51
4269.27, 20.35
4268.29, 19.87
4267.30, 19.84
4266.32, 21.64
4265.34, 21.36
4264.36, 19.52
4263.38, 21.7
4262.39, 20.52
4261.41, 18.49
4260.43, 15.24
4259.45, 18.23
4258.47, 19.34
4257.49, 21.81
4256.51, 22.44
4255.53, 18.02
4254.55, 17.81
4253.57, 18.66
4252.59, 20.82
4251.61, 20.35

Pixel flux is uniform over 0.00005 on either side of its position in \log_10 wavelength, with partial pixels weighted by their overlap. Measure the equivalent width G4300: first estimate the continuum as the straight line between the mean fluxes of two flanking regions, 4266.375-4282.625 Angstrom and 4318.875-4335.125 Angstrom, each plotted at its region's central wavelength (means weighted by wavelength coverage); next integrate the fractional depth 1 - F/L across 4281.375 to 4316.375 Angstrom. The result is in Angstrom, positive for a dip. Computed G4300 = 5.5 Angstrom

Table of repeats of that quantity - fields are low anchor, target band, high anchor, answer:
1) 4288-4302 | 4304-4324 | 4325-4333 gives 1.30 Angstrom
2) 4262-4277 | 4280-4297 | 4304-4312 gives -2.04 Angstrom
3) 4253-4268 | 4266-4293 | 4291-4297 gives 0.49 Angstrom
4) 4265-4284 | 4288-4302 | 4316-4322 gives 2.73 Angstrom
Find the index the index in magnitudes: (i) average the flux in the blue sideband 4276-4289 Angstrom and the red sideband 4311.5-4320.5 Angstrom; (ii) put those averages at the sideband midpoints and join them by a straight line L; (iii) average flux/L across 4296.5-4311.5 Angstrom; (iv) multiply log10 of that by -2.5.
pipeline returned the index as 0.37 mag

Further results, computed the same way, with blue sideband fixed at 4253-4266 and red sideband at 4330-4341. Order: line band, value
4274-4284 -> -0.01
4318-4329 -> -0.02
